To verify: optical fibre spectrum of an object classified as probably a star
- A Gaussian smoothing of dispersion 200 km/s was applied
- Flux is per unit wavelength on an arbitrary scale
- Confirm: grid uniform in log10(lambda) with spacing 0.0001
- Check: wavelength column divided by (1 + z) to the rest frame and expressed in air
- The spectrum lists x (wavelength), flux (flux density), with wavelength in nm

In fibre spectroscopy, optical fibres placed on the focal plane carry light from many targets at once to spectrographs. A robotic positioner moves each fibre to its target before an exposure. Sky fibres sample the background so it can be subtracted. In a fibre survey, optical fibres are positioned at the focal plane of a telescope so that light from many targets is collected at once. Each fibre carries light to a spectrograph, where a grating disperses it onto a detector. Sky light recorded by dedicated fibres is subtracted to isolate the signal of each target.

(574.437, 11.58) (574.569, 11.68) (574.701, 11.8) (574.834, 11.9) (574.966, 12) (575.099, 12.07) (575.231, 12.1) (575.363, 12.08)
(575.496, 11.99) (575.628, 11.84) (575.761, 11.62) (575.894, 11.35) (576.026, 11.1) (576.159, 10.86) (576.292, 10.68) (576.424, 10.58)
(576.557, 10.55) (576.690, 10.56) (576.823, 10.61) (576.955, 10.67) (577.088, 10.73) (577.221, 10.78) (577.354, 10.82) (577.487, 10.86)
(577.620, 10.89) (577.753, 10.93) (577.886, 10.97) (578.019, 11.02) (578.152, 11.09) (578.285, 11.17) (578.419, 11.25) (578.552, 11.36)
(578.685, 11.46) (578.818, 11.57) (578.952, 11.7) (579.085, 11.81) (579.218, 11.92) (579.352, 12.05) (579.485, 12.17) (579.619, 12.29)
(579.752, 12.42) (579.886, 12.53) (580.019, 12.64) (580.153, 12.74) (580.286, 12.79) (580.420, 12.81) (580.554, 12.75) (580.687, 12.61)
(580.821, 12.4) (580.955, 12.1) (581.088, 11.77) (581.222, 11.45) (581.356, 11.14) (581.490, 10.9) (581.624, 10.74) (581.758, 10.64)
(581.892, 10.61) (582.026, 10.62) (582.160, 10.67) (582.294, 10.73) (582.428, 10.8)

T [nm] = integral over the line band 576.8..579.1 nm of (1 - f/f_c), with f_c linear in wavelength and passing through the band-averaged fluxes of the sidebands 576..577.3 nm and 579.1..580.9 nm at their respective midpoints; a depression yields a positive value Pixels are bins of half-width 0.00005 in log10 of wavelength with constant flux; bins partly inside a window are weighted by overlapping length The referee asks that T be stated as 0.06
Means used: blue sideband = 10.7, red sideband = 12.4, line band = 11.1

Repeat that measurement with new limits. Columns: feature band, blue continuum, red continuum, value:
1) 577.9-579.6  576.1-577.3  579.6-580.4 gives 0.046 nm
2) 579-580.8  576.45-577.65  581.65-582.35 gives -0.293 nm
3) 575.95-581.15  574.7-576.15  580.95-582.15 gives -0.073 nm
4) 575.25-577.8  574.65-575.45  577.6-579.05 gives 0.133 nm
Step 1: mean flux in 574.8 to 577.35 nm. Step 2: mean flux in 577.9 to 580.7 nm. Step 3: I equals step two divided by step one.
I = 1.06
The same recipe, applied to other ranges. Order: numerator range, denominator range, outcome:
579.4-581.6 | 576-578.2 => 1.13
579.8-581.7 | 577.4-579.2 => 1.07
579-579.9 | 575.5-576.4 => 1.08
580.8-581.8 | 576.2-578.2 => 1.05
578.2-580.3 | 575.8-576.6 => 1.10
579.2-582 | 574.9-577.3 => 1.06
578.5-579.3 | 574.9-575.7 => 0.97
